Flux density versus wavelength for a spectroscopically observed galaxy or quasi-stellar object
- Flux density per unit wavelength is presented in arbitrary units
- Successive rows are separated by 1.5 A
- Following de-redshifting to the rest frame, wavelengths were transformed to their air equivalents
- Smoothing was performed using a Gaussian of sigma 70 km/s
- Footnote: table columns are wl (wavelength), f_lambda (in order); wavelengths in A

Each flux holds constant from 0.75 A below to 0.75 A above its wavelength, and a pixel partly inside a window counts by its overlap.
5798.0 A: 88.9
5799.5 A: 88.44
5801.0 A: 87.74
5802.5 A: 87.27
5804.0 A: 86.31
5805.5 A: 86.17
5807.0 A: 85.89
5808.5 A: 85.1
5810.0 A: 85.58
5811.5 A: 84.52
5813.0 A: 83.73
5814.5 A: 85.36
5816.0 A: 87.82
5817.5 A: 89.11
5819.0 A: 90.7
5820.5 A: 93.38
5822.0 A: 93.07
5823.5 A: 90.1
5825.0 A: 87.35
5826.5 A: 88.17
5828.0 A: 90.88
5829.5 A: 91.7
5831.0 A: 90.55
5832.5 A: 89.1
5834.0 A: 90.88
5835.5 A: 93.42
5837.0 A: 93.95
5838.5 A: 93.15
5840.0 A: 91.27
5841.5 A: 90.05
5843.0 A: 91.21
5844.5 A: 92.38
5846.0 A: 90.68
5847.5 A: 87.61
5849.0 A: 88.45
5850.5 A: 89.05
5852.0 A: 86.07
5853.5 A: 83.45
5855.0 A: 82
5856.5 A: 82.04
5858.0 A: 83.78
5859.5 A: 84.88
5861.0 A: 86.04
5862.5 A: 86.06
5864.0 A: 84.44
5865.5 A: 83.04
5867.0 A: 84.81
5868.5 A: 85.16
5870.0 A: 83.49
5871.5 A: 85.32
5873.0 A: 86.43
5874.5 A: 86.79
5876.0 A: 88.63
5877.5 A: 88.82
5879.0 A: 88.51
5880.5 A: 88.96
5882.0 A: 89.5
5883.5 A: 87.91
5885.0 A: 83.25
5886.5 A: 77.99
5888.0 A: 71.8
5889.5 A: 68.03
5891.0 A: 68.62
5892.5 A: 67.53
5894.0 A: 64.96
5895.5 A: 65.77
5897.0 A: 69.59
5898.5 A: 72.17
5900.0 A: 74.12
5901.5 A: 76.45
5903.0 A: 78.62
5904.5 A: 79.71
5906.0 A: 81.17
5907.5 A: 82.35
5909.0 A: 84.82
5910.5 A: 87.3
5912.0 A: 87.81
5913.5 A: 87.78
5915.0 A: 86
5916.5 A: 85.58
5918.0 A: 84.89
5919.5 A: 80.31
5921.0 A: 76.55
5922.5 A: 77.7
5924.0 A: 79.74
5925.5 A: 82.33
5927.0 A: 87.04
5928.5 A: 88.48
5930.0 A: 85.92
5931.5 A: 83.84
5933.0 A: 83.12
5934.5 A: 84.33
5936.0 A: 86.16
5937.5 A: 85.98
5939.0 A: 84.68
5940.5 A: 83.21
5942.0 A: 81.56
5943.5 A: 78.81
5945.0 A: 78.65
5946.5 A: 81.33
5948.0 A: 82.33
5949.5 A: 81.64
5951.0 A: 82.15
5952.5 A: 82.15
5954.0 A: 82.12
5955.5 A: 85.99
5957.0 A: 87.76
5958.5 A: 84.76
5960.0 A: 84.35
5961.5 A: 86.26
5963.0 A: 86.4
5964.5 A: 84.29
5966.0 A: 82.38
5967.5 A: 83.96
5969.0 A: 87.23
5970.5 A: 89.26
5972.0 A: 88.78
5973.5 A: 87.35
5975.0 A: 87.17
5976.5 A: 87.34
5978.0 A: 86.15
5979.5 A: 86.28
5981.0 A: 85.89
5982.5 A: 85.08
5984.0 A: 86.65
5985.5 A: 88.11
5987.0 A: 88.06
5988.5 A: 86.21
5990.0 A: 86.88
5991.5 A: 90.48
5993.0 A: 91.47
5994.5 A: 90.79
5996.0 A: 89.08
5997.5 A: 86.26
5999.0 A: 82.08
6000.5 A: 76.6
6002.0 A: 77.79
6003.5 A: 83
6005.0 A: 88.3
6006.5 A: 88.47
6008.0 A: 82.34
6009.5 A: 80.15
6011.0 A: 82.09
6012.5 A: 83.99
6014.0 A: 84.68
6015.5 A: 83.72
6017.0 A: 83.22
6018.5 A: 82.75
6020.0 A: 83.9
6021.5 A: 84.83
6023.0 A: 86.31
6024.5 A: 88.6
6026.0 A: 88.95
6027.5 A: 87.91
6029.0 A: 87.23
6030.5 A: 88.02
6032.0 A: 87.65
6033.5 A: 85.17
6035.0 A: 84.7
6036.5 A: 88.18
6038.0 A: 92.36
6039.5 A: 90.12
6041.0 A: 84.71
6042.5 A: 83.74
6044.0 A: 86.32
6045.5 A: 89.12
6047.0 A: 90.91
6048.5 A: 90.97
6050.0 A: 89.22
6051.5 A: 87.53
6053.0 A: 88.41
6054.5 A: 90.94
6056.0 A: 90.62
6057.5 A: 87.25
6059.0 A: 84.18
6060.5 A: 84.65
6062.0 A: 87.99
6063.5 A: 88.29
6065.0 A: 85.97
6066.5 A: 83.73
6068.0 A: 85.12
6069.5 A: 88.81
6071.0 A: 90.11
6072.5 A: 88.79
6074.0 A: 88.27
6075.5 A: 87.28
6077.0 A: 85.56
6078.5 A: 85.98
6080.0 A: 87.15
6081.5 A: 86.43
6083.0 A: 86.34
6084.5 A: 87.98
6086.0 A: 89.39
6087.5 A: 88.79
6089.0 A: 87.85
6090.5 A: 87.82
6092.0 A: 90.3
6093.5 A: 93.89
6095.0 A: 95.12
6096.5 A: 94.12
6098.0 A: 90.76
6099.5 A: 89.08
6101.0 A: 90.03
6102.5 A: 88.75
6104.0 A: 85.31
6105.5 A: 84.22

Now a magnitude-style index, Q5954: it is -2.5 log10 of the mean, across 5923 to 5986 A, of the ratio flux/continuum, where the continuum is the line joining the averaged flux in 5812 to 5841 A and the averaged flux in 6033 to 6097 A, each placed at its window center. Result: 0.055 mag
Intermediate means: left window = 90.1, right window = 88.1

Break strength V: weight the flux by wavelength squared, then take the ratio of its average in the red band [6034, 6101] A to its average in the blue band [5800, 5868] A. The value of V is 1.1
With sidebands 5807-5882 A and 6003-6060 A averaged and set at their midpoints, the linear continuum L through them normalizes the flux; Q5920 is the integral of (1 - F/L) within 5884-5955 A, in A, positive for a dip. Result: 5.8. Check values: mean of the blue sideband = 87.9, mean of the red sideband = 86.6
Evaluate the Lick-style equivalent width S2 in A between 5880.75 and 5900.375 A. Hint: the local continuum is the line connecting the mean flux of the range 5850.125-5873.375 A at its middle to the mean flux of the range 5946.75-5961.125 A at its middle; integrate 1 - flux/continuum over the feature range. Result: 2.3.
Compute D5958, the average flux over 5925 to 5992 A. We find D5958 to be 85.1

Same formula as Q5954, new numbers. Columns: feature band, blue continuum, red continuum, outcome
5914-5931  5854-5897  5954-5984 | 0.01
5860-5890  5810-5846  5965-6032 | 0.06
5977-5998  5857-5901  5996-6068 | -0.04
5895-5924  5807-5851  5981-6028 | 0.10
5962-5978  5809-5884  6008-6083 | 0.01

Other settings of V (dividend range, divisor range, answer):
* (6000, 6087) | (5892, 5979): 1.09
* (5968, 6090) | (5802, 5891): 1.06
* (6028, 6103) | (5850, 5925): 1.15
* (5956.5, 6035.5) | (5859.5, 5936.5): 1.09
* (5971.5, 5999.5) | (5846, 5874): 1.07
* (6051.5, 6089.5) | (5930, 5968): 1.09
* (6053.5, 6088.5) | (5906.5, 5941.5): 1.09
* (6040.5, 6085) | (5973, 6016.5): 1.04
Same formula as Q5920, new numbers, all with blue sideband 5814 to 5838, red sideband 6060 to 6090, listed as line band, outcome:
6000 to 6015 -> 0.89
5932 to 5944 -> 0.73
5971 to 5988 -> 0.28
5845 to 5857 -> 0.50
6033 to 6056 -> -0.17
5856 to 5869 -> 0.79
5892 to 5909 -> 2.86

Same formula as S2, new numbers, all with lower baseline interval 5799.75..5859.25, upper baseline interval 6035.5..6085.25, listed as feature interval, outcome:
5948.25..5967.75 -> 0.9 A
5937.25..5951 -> 1.0 A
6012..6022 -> 0.5 A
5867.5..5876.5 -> 0.2 A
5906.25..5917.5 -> 0.3 A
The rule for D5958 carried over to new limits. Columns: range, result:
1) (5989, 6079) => 86.5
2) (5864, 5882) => 86.4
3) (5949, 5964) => 84.4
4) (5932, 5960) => 83.2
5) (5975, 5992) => 87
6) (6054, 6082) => 87.2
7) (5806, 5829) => 88.1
